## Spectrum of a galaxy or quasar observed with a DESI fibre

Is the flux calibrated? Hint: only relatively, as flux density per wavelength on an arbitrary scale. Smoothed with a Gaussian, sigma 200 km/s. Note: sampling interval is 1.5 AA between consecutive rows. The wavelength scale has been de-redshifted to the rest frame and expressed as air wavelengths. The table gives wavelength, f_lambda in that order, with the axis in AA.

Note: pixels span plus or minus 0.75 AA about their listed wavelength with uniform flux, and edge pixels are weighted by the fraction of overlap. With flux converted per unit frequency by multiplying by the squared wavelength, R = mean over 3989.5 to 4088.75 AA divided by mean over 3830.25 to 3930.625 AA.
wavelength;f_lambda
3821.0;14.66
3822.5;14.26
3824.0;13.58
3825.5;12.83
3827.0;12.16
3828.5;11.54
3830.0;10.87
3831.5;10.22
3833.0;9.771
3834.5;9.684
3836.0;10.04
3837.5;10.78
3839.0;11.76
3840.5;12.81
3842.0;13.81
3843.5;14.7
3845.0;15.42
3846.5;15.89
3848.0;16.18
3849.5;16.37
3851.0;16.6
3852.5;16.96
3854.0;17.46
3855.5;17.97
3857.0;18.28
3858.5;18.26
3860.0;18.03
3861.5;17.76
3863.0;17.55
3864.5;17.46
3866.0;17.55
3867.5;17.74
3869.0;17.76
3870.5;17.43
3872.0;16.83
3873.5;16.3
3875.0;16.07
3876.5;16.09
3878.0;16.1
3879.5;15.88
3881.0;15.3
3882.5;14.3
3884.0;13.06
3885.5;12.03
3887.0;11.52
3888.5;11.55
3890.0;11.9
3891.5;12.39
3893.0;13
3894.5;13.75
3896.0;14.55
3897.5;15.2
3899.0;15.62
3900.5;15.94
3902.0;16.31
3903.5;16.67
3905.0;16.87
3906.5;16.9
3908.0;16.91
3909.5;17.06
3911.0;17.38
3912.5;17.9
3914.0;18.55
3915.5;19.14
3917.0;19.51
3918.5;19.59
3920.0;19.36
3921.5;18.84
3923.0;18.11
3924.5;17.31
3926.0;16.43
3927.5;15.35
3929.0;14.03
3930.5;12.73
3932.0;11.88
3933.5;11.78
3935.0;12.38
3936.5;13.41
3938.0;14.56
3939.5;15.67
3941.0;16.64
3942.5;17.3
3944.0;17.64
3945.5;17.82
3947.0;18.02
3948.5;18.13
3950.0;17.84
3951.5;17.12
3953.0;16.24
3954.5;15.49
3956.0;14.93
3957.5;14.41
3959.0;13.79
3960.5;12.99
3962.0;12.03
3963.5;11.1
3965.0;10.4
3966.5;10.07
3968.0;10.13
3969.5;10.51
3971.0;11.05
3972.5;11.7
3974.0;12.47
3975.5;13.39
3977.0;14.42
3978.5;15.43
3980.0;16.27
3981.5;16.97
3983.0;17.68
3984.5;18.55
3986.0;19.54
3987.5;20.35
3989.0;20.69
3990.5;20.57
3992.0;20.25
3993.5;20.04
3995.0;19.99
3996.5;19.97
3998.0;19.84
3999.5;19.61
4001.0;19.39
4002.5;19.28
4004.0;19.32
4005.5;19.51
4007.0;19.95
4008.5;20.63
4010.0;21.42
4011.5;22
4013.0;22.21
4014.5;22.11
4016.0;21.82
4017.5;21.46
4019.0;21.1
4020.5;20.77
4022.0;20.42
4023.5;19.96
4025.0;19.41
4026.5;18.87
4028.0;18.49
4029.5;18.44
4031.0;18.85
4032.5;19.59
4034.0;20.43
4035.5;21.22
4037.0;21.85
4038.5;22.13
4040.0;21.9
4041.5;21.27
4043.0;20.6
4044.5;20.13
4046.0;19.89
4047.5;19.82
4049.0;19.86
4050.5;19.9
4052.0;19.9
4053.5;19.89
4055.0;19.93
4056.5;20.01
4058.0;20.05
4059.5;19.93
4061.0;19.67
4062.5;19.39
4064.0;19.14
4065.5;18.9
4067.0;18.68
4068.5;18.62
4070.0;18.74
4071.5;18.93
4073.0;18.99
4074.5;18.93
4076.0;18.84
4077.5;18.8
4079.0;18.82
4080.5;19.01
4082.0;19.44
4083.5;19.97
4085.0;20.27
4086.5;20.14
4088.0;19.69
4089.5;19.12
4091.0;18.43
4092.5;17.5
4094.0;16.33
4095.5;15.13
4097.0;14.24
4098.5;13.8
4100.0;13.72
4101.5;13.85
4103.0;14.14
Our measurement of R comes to 1.4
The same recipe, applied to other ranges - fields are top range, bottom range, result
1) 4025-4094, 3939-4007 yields 1.25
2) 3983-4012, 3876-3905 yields 1.47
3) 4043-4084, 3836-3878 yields 1.33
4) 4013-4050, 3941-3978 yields 1.50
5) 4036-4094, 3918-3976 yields 1.42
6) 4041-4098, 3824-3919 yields 1.38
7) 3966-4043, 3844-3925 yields 1.22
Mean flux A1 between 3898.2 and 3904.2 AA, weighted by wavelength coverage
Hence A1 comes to 16.1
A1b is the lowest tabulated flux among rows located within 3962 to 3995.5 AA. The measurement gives 10.07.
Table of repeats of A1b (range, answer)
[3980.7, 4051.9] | 16.97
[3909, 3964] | 11.1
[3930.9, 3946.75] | 11.78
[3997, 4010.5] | 19.28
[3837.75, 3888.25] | 11.52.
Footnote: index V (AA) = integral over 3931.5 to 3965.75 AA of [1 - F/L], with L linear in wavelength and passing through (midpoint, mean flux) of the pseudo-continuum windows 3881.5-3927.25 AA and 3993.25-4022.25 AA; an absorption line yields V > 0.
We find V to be 5.8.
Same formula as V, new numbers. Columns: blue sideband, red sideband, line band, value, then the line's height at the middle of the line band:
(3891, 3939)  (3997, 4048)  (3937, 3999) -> 7.7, 18.1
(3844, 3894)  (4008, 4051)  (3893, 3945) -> 3.4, 17.3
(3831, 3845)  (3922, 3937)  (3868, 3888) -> -3.7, 12.9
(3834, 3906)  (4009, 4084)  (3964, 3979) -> 5.1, 18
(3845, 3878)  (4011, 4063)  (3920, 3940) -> 3.7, 18.4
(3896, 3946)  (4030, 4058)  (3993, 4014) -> -1.3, 19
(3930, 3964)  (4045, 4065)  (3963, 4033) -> -2.7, 17.3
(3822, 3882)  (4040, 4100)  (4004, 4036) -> -4.1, 18.1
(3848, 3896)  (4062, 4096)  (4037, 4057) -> -2.3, 18.3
